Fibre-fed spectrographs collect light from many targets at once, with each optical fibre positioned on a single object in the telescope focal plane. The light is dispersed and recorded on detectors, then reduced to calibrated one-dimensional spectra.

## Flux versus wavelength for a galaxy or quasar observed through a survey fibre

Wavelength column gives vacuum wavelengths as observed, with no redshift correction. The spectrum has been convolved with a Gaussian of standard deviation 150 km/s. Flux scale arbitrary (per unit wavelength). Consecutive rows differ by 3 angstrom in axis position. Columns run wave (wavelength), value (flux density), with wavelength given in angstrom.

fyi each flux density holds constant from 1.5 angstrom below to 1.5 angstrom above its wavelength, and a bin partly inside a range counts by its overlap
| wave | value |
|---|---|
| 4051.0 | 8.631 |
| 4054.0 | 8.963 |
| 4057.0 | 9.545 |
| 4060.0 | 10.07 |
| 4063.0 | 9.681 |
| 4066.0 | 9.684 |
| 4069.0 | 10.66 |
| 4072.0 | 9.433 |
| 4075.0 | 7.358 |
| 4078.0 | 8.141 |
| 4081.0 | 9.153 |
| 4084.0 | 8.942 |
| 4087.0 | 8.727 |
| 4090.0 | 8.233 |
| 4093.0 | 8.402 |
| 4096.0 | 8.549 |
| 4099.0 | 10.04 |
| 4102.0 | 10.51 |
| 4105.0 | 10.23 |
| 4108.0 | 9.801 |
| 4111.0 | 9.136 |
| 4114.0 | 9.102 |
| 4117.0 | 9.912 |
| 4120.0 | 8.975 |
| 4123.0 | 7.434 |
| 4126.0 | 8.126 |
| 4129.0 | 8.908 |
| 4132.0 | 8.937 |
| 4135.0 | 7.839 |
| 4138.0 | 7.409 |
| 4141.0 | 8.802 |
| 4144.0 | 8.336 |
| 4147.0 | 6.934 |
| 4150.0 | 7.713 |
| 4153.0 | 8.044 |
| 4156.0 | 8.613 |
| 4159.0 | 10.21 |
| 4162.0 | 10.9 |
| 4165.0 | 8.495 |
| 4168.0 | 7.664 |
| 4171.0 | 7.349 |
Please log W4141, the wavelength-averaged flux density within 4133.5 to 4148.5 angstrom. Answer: 7.86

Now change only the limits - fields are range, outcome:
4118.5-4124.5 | 8.2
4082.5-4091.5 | 8.63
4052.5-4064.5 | 9.56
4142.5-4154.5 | 7.76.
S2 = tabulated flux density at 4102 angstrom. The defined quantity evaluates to 10.51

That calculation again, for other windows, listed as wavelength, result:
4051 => 8.631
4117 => 9.912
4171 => 7.349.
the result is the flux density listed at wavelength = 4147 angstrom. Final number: 6.934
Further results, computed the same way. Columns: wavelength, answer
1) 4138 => 7.409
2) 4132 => 8.937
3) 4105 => 10.23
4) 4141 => 8.802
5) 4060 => 10.07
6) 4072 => 9.433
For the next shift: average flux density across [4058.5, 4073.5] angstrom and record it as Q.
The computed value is 9.91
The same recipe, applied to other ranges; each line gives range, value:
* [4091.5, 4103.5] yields 9.38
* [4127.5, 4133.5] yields 8.92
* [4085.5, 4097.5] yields 8.48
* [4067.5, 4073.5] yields 10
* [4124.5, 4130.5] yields 8.52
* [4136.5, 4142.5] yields 8.11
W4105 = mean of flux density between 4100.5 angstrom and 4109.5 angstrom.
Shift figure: 10.2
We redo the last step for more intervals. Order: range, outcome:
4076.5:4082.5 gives 8.65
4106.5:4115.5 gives 9.35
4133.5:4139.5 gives 7.62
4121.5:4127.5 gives 7.78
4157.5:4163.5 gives 10.6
